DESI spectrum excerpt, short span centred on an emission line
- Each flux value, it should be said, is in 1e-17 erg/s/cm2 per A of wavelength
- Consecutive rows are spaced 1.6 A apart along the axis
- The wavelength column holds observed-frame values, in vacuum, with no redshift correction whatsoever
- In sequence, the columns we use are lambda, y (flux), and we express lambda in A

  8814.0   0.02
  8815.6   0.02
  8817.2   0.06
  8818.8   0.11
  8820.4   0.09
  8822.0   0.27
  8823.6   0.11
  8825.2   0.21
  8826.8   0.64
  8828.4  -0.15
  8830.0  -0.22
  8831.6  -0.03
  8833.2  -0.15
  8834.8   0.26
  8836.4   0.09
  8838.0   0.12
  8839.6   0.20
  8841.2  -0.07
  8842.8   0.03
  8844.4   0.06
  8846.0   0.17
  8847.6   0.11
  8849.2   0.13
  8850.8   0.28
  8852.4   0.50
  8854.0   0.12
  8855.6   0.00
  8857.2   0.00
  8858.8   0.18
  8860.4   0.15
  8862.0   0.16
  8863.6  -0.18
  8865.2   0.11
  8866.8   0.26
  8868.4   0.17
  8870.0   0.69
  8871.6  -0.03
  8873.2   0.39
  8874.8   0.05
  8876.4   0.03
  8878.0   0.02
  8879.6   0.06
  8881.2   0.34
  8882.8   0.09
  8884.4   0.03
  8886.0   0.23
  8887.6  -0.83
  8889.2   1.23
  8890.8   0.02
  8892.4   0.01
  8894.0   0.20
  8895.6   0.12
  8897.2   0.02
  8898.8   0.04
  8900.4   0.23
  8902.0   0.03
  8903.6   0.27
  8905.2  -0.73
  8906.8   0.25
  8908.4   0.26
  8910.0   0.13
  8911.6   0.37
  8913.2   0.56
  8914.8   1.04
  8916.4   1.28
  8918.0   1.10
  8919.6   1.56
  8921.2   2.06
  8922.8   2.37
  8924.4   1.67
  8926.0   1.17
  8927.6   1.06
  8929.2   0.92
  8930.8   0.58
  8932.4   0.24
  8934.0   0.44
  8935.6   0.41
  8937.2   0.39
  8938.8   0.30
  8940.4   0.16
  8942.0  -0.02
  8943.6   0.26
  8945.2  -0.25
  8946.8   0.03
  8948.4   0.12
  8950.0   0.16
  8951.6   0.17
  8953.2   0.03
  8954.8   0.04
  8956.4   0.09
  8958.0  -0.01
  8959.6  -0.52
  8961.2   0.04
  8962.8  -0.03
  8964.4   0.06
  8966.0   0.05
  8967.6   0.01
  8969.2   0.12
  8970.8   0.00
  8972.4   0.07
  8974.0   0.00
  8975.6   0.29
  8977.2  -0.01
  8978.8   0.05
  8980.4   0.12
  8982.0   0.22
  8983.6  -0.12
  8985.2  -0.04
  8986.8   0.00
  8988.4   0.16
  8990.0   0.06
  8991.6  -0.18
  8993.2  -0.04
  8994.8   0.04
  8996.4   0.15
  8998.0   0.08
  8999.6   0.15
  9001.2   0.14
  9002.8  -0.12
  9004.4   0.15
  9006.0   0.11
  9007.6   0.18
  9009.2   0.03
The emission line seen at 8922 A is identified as [O II]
